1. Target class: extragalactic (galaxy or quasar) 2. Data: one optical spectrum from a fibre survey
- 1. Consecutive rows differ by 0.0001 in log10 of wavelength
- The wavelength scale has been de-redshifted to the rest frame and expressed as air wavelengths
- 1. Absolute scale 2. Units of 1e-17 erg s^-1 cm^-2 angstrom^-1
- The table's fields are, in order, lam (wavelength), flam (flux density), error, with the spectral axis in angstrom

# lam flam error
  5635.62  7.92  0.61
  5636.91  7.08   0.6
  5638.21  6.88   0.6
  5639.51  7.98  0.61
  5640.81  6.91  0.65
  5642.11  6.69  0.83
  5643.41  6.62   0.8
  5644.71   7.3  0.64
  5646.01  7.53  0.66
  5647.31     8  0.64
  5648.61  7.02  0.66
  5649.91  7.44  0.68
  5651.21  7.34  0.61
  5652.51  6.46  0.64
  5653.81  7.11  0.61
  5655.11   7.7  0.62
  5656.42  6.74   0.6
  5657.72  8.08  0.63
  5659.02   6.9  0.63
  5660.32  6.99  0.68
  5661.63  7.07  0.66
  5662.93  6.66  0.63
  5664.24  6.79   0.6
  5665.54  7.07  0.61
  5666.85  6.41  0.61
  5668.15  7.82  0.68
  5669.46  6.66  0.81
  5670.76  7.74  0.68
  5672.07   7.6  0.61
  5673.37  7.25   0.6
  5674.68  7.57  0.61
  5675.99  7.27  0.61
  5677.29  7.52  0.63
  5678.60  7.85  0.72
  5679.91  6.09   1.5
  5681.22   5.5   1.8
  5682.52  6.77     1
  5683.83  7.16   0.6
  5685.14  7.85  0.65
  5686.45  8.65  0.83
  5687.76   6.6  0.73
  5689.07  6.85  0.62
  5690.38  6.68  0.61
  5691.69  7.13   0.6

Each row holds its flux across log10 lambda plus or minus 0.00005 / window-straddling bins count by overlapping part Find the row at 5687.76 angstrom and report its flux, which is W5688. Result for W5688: 6.6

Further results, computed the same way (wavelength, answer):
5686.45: 8.65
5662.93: 6.66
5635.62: 7.92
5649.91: 7.44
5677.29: 7.52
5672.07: 7.6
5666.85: 6.41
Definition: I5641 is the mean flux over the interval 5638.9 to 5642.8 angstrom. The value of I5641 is 7.17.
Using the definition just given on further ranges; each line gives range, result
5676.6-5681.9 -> 6.76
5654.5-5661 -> 7.27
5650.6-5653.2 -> 6.9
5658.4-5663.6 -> 6.9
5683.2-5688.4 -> 7.57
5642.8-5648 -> 7.37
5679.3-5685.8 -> 6.68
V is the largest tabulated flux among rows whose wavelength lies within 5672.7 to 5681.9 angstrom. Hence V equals 7.85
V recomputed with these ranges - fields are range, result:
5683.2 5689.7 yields 8.65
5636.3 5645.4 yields 7.98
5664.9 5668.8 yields 7.82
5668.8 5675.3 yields 7.74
